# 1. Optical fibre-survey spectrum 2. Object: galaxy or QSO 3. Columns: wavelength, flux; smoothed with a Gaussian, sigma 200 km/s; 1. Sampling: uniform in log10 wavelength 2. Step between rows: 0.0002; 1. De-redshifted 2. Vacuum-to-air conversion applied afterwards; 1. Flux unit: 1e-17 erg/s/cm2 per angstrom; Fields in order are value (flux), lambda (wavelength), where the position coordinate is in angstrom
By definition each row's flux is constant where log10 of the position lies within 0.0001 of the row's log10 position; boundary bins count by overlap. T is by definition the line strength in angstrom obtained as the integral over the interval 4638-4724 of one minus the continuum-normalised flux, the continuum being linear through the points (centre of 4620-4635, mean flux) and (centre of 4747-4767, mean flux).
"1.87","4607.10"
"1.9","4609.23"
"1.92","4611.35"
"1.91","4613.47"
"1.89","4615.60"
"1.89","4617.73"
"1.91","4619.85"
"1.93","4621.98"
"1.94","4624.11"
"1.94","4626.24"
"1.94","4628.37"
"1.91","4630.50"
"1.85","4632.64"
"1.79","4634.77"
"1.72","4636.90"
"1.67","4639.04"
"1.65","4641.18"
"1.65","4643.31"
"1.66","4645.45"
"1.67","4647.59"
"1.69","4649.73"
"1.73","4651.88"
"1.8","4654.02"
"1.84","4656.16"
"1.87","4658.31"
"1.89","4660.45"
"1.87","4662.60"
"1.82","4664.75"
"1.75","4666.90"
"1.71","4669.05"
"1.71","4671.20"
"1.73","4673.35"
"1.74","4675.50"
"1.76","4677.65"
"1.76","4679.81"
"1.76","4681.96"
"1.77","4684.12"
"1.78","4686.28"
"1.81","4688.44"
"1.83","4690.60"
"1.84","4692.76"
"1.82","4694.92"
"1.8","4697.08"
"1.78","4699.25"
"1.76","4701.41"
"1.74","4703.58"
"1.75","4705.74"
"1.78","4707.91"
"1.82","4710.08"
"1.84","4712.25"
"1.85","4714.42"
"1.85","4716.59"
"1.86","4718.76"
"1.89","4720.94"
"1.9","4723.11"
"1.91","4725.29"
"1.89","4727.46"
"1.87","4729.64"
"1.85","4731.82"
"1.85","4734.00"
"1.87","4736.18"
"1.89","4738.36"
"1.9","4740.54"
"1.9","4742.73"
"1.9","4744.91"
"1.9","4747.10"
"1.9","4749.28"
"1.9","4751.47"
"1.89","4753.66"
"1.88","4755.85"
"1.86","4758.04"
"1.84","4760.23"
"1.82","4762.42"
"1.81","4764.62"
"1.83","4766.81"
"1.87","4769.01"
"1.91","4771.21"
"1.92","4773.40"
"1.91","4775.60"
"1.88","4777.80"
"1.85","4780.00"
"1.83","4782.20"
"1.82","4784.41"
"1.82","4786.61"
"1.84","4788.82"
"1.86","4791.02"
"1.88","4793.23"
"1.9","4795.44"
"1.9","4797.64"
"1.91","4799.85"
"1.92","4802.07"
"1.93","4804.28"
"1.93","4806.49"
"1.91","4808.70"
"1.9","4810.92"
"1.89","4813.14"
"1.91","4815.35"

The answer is 4.93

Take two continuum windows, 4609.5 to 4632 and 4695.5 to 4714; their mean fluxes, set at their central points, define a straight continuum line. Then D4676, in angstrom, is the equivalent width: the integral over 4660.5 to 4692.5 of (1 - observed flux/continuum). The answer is 0.93 angstrom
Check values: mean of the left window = 1.92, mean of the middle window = 1.78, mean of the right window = 1.79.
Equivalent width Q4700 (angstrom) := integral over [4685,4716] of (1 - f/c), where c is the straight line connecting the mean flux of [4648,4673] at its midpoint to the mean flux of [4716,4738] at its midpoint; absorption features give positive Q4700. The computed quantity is 0.6 angstrom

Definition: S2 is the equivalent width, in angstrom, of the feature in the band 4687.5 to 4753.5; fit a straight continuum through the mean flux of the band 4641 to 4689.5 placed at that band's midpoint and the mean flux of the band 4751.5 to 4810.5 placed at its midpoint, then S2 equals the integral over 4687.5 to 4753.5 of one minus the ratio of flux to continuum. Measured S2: -1.3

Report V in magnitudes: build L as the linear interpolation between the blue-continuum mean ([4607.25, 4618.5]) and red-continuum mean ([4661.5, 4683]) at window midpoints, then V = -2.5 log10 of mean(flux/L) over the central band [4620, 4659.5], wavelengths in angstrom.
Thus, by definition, 0.03 mag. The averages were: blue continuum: 1.9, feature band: 1.79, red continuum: 1.76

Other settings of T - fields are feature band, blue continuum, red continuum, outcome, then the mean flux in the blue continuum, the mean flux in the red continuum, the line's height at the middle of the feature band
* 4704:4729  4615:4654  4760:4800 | -0.2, 1.8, 1.86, 1.84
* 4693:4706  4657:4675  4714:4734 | 0.4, 1.79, 1.87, 1.84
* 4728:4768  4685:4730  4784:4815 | -0.4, 1.83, 1.89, 1.85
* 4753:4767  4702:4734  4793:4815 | 0.2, 1.84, 1.91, 1.87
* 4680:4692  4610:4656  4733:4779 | 0.3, 1.81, 1.88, 1.84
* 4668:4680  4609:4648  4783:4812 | 0.7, 1.83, 1.89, 1.84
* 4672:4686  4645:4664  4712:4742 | 0.5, 1.78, 1.87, 1.81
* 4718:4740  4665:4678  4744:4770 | -0.7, 1.74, 1.87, 1.82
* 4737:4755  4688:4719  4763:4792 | -0.6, 1.81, 1.86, 1.84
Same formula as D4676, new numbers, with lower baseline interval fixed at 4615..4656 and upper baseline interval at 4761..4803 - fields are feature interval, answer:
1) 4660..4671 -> 0.1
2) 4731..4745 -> -0.2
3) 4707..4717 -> 0.0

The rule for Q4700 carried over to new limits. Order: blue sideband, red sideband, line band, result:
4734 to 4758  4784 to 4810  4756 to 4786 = 0.5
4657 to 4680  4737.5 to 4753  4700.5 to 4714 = 0.4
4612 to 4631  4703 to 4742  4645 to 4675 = 2.0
